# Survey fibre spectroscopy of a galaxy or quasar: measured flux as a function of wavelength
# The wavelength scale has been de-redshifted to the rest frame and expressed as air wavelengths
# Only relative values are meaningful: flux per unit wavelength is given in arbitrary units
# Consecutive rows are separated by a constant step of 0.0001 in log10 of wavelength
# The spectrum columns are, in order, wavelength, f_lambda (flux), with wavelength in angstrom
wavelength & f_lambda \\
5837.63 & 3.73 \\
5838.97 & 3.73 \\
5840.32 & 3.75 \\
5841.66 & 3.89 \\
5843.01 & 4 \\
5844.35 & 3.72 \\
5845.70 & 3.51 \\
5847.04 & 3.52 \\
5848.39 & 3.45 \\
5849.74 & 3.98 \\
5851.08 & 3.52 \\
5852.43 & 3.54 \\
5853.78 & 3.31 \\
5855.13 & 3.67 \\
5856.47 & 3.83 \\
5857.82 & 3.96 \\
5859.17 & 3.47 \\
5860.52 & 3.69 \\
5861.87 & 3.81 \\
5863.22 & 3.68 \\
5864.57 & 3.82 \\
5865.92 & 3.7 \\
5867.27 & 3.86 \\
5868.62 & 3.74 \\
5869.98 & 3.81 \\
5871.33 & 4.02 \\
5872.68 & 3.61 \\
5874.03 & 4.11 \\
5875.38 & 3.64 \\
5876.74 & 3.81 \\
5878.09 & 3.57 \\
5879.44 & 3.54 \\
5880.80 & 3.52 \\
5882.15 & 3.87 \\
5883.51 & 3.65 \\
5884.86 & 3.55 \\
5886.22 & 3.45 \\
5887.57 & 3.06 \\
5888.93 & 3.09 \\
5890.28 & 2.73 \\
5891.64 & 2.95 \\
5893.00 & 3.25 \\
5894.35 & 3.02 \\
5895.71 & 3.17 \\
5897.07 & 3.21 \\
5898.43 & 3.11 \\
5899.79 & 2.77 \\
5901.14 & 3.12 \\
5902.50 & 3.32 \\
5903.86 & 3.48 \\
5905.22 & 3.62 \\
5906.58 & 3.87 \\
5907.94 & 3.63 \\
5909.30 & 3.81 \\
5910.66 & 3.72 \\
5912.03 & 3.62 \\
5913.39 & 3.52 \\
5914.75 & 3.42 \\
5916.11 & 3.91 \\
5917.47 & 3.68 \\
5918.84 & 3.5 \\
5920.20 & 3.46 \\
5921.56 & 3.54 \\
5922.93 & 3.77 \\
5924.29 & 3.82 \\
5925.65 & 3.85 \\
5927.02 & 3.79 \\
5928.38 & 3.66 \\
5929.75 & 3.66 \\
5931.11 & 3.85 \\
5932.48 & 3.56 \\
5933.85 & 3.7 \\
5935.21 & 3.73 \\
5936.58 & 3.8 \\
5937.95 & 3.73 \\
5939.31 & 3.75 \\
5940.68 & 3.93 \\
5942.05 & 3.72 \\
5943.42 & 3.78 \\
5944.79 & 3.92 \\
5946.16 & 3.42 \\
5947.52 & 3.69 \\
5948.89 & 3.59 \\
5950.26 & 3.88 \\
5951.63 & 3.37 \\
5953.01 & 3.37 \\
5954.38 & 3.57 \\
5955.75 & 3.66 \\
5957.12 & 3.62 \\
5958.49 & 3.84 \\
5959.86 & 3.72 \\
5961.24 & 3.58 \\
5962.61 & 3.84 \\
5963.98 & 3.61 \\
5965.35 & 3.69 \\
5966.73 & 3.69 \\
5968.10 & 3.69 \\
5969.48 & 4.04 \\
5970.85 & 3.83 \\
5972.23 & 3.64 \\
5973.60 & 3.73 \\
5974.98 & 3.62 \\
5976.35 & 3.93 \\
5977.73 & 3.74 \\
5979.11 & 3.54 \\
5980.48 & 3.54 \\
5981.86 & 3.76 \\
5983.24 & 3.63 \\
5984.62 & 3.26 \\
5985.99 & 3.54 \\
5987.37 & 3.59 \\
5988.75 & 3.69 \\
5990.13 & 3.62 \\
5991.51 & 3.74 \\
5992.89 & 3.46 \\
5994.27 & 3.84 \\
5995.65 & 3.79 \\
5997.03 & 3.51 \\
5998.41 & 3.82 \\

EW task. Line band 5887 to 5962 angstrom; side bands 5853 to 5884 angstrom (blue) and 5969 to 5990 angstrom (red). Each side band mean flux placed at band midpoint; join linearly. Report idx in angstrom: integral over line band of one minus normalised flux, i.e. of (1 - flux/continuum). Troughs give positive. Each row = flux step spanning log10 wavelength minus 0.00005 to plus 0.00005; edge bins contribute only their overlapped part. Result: 3.0 angstrom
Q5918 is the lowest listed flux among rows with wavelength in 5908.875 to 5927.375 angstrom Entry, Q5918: 3.42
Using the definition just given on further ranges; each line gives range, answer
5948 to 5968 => 3.37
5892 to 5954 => 2.77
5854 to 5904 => 2.73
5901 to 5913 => 3.12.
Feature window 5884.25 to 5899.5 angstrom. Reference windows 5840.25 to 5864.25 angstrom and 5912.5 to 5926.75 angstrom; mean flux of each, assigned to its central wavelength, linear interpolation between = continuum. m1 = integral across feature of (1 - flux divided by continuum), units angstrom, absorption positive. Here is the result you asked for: 2.2 angstrom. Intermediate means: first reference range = 3.68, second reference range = 3.65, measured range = 3.13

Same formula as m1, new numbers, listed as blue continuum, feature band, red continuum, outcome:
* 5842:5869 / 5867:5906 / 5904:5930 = 2.6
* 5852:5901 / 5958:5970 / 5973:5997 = -0.4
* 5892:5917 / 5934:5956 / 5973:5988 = -1.0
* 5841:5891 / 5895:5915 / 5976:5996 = 1.2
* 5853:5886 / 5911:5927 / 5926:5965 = 0.2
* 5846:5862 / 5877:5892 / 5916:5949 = 1.2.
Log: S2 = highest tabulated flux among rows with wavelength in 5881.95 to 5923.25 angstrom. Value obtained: 3.91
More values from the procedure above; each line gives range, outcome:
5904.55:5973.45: 4.04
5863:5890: 4.11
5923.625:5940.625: 3.85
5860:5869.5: 3.86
